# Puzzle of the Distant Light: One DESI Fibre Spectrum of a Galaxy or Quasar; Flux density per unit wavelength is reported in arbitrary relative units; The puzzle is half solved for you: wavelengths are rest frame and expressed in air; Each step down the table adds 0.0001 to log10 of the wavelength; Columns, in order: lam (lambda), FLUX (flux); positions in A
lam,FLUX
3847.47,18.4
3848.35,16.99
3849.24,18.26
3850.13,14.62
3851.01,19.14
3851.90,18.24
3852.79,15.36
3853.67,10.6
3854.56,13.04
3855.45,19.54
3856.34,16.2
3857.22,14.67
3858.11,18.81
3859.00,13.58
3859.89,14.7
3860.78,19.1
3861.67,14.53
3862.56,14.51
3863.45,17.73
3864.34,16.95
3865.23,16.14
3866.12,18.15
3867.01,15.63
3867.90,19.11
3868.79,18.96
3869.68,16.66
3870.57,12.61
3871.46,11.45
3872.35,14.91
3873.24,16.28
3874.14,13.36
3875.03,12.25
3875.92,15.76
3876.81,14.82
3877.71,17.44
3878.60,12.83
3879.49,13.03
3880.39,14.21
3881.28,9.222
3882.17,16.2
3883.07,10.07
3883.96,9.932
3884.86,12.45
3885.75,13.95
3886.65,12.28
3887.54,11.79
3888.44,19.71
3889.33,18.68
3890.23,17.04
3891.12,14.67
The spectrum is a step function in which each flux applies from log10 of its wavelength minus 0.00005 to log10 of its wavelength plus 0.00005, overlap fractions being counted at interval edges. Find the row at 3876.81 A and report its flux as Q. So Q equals 14.82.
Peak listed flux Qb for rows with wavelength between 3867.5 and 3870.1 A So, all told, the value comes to 19.11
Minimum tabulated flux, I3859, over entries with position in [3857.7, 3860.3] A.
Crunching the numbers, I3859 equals 13.58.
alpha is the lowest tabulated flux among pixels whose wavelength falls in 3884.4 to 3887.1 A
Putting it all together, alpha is 12.28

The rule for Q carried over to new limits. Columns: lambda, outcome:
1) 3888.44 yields 19.71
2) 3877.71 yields 17.44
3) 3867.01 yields 15.63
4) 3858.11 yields 18.81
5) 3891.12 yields 14.67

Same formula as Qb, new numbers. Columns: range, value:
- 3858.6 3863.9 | 19.1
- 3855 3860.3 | 19.54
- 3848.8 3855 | 19.14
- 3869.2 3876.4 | 16.66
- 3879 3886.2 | 16.2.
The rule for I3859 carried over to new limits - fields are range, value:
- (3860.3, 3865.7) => 14.51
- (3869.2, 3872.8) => 11.45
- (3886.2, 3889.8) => 11.79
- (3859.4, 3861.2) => 14.7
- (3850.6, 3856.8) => 10.6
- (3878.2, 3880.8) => 12.83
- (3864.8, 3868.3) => 15.63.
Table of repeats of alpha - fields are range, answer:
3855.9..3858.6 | 14.67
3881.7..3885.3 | 9.932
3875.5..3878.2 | 14.82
